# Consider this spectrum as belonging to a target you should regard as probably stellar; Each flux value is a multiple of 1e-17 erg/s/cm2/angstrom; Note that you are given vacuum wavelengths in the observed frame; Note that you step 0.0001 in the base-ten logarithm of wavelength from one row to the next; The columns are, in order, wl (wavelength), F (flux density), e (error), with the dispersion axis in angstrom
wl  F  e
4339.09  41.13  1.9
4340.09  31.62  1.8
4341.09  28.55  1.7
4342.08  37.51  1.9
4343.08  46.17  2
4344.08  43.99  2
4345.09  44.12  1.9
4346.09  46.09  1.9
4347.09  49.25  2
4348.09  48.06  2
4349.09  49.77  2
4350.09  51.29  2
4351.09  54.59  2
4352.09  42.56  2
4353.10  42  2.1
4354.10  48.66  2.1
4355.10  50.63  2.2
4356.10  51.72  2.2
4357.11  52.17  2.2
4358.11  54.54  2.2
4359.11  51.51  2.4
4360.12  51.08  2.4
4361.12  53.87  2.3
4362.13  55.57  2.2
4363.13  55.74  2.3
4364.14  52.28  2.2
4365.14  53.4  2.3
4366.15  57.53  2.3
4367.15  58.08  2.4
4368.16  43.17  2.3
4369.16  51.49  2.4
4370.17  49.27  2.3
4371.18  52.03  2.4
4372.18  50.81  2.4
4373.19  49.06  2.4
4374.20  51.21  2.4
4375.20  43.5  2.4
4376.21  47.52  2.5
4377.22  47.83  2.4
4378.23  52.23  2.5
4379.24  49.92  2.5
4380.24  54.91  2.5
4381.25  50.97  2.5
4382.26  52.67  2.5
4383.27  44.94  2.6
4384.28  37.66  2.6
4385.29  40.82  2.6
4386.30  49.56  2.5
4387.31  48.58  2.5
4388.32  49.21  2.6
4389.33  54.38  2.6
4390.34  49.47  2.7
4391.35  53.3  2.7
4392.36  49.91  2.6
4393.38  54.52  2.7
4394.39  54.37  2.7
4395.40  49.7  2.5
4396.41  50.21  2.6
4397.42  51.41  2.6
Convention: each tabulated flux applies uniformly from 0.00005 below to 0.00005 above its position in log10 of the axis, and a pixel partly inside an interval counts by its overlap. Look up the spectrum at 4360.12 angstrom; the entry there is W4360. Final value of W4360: 51.08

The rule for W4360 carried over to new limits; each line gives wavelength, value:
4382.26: 52.67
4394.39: 54.37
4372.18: 50.81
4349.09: 49.77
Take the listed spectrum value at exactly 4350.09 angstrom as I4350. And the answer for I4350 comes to 51.29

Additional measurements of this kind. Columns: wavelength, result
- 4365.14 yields 53.4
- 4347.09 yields 49.25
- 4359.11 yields 51.51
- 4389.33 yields 54.38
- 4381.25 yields 50.97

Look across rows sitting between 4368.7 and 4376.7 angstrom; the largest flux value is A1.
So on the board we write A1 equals 52.03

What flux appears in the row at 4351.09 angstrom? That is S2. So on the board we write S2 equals 54.59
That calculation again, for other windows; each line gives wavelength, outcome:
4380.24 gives 54.91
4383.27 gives 44.94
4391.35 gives 53.3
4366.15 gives 57.53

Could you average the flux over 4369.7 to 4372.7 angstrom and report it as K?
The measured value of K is 50.7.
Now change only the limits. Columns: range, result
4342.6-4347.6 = 45.9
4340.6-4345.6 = 40.1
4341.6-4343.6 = 41.9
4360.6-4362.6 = 54.6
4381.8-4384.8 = 44.9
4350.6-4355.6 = 47.7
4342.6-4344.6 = 44.9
